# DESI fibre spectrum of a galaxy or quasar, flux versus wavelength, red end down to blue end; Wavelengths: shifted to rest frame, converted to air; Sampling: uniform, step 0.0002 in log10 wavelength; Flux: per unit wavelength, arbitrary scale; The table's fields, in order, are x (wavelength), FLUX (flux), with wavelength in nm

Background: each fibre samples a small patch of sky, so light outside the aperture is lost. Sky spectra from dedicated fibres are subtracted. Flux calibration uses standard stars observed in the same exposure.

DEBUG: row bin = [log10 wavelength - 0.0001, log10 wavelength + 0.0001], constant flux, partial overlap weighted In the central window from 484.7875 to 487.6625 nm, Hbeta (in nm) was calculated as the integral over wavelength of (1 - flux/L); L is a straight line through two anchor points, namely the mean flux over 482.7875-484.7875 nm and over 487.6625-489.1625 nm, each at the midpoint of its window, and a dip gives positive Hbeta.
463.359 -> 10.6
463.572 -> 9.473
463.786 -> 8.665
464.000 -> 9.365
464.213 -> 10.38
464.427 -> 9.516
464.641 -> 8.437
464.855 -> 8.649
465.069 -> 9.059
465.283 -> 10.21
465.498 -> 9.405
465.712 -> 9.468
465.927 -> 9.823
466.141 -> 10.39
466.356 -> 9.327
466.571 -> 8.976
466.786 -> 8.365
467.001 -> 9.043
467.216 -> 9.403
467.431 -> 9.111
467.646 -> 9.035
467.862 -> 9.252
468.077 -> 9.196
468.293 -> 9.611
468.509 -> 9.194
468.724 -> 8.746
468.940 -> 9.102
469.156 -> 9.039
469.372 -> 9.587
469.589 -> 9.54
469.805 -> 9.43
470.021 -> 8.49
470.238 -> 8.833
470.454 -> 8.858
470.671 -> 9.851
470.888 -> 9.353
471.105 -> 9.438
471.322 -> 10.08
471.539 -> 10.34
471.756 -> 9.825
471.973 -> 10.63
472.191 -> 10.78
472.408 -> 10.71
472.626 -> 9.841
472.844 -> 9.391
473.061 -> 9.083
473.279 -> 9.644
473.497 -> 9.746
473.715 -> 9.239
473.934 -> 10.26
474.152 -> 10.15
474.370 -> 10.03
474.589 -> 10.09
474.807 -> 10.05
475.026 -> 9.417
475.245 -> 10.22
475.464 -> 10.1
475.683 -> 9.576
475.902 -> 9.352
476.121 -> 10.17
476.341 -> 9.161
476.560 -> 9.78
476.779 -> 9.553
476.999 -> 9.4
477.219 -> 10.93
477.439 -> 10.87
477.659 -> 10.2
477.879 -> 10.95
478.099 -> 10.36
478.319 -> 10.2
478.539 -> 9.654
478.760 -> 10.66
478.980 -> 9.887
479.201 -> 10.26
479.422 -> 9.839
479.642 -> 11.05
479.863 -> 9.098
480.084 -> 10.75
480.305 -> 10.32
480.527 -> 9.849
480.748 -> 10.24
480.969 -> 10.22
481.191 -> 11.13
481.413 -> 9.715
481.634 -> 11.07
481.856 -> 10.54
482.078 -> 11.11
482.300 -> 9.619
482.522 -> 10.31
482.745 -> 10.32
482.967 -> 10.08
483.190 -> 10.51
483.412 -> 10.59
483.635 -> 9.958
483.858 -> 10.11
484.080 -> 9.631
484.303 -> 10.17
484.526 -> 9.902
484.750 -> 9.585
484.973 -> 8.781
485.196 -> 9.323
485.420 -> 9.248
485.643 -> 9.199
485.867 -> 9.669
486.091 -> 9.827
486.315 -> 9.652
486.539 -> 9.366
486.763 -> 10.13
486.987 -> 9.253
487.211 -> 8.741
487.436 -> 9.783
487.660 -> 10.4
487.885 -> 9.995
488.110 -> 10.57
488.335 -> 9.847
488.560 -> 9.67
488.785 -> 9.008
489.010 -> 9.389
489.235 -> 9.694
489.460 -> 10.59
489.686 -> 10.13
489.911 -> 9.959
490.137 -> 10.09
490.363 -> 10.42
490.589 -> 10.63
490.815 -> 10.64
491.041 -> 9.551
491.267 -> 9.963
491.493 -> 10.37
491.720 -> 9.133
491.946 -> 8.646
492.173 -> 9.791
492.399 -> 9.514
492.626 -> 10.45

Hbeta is 0.14 nm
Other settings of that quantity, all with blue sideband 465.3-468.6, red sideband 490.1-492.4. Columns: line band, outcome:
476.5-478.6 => -0.14 nm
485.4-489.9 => 0.04 nm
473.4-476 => -0.09 nm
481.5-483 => -0.12 nm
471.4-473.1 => -0.12 nm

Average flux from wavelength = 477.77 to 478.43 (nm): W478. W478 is 10.5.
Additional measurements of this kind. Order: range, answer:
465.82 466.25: 10.1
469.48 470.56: 9.03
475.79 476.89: 9.6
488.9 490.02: 9.96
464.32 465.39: 9.18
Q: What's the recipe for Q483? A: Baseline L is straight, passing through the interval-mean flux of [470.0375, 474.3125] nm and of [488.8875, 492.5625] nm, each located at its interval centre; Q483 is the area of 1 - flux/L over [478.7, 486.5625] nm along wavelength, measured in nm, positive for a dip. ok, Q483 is -0.16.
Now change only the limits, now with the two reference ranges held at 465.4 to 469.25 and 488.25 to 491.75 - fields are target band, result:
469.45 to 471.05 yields 0.02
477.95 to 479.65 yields -0.11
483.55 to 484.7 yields -0.02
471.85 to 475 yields -0.17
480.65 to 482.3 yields -0.14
